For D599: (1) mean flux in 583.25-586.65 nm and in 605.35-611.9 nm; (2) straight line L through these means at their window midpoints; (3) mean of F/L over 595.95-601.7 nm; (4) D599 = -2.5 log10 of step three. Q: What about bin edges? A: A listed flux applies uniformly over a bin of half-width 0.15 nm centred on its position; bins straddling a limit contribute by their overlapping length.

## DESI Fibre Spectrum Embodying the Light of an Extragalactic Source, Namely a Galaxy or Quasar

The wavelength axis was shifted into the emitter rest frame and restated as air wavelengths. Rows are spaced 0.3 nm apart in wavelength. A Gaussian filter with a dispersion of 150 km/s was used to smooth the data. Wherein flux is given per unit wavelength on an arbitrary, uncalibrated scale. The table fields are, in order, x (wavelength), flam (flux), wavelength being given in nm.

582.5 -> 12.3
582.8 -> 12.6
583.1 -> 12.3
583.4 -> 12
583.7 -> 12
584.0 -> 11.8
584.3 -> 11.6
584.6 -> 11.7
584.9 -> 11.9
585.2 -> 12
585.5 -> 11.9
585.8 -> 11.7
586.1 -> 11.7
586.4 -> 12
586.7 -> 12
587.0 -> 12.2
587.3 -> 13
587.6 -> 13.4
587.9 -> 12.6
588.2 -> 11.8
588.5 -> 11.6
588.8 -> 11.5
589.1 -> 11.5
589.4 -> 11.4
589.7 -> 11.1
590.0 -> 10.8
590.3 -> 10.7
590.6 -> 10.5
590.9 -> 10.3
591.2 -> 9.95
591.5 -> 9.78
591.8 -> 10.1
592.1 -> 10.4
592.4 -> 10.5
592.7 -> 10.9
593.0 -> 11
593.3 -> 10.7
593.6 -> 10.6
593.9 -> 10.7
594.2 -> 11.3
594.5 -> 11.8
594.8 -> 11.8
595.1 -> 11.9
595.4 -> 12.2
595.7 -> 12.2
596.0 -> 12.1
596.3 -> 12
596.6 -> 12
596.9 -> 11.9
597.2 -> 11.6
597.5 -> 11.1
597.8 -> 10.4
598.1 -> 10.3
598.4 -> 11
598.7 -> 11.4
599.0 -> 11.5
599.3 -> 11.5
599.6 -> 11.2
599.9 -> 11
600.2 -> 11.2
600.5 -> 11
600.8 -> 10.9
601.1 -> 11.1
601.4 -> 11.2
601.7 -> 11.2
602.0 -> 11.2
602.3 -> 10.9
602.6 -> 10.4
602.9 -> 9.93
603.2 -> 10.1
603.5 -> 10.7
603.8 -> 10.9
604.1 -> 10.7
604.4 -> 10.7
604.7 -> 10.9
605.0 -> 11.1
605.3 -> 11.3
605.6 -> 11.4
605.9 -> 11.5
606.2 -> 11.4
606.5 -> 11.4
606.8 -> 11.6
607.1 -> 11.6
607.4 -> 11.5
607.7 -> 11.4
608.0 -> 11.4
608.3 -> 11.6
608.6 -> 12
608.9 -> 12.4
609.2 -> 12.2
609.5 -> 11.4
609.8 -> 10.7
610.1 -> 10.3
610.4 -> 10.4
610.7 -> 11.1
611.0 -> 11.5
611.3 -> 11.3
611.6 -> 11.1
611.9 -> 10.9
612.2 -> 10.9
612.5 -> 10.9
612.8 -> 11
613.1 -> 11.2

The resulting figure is 0.029 mag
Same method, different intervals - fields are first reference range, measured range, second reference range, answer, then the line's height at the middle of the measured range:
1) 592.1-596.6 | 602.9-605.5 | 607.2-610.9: 0.06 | 11.4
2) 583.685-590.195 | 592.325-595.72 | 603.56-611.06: 0.04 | 11.7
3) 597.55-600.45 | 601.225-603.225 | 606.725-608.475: 0.05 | 11.2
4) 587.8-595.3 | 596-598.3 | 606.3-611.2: -0.02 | 11.1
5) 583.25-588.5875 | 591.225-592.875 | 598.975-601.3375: 0.13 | 11.7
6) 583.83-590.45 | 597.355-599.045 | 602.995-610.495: 0.05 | 11.5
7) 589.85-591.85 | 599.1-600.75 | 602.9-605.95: -0.05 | 10.7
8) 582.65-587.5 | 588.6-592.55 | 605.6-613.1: 0.12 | 11.9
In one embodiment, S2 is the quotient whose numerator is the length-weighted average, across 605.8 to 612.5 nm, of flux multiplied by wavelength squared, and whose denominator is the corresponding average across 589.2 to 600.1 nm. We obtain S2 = 1.07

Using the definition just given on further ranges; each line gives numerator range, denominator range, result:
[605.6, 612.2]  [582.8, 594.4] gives 1.07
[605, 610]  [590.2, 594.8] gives 1.14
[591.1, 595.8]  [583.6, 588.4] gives 0.93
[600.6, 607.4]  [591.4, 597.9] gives 1.01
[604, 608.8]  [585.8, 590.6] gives 1.03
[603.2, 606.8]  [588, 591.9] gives 1.07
